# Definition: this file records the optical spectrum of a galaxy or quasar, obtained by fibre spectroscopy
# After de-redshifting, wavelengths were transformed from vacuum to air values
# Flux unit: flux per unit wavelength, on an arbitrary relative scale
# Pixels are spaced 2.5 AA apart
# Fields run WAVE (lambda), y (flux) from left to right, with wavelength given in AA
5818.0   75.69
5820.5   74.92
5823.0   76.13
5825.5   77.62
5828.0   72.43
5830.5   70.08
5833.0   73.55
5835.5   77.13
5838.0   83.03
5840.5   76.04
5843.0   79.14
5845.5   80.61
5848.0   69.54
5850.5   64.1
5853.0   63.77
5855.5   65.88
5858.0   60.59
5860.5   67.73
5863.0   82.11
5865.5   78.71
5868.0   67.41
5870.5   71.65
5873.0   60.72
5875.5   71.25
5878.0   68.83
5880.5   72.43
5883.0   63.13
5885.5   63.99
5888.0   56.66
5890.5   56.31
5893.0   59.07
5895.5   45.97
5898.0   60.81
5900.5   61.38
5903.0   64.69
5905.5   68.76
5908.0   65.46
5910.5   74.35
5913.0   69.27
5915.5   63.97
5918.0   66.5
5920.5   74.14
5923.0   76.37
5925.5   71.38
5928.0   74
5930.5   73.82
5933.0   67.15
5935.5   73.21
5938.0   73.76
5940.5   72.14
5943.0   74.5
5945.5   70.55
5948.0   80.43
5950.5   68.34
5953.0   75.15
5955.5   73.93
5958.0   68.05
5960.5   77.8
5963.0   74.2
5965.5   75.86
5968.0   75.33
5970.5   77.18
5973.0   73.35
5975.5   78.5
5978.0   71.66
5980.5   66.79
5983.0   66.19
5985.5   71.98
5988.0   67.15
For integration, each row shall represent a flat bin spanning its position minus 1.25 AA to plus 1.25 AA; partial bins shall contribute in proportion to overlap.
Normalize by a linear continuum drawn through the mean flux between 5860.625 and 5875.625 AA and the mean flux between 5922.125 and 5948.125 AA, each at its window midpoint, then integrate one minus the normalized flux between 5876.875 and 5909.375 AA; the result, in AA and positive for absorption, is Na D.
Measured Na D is 4.5 AA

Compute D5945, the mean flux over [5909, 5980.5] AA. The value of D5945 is 72.9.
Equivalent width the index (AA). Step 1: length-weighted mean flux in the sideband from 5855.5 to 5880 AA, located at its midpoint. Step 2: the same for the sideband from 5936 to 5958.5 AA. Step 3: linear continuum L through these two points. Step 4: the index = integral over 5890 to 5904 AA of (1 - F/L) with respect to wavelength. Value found 2.6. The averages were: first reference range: 69.8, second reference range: 73.2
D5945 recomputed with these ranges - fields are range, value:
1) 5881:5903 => 59.2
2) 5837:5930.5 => 68.1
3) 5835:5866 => 72.7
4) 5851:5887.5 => 68.1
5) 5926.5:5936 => 71.9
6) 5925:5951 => 72.8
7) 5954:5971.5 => 74.6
